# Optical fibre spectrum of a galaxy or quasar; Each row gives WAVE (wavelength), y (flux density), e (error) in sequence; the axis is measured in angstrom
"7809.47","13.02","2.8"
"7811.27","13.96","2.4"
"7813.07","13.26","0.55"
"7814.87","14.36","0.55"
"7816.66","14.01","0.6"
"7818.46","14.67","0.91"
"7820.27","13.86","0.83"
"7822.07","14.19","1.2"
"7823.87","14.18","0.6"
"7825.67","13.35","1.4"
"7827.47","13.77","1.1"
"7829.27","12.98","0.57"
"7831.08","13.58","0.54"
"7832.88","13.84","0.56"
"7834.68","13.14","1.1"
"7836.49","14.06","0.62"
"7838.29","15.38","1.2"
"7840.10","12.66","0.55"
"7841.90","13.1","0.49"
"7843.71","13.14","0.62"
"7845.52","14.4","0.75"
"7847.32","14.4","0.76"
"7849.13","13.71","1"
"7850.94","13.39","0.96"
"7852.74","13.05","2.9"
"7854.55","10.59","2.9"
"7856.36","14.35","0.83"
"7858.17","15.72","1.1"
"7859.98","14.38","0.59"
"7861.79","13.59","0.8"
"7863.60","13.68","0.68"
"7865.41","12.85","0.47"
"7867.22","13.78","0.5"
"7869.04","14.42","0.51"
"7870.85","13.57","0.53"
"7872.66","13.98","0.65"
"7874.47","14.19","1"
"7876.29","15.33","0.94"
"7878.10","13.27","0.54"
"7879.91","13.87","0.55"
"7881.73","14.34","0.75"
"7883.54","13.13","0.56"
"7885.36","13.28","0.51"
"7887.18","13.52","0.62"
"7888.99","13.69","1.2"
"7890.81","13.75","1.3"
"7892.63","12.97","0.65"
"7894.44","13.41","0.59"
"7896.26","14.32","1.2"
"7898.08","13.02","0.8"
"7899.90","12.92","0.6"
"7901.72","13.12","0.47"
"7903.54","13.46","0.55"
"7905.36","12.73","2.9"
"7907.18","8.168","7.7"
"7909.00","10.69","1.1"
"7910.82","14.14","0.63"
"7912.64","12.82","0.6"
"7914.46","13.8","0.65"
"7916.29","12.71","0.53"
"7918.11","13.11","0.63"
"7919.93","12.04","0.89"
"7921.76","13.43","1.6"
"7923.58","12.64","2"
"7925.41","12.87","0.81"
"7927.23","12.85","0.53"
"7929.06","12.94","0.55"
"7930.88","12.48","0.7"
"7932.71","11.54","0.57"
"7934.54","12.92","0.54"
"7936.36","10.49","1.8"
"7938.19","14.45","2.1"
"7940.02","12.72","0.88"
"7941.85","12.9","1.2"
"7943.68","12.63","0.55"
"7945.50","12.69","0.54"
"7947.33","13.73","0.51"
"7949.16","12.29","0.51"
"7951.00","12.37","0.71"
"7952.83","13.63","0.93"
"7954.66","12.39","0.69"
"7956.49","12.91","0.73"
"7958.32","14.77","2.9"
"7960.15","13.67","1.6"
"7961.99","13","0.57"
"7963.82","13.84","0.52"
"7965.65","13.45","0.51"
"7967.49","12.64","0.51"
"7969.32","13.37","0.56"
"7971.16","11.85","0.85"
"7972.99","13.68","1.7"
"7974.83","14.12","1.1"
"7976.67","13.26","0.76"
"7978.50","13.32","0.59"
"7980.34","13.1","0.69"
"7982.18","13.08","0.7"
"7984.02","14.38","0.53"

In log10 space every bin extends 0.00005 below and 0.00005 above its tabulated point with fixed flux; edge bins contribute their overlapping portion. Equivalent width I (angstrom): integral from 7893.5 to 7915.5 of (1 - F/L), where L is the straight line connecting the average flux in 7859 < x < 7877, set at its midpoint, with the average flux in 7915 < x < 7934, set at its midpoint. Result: 0.7 angstrom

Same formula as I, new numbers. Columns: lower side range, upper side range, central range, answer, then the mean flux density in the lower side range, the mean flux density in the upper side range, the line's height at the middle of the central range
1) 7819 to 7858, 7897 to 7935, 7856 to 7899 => -2.4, 13.6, 12.6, 13.1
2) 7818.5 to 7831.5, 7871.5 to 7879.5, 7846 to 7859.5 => 0.3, 13.8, 14.2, 14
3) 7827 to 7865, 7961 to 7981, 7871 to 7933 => 1.7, 13.7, 13.2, 13.5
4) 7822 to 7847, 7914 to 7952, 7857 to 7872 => -0.7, 13.7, 12.7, 13.4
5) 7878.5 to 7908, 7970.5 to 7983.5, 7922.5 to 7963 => 1.0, 13.1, 13.3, 13.2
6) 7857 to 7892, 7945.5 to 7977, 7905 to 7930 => 2.0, 13.9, 13.2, 13.6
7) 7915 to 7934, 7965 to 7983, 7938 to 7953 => -0.1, 12.7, 13.2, 12.9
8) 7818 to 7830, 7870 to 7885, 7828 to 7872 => 0.7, 13.8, 13.9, 13.9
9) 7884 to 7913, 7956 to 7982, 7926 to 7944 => 0.7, 12.9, 13.4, 13.1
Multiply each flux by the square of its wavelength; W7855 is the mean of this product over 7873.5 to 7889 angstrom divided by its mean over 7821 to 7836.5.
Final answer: 1.03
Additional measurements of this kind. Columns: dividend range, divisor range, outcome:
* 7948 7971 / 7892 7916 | 1.05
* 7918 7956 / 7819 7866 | 0.95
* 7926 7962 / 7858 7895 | 0.95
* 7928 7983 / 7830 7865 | 0.98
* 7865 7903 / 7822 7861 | 1.01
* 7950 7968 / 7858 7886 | 0.97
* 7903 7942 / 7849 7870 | 0.93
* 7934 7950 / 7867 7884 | 0.93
